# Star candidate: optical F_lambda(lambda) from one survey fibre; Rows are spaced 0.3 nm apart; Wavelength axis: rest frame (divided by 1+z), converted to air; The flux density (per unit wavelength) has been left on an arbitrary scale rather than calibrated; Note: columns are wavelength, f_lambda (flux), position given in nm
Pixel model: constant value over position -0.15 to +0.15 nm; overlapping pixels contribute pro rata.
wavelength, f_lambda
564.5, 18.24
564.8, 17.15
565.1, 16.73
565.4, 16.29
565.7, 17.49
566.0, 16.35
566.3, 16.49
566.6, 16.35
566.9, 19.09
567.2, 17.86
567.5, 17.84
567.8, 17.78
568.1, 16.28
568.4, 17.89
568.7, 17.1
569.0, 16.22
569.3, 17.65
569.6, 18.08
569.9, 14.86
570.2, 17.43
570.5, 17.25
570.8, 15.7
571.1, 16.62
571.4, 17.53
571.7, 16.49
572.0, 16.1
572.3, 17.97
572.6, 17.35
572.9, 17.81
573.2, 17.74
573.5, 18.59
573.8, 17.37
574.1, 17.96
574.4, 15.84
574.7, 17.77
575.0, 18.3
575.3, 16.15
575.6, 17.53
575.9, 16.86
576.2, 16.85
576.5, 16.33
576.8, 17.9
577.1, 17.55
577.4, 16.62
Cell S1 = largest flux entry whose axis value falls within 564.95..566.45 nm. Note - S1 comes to 17.49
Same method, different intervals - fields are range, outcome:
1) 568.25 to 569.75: 18.08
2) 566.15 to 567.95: 19.09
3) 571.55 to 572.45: 17.97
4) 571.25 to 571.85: 17.53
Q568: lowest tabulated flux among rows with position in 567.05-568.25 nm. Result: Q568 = 16.28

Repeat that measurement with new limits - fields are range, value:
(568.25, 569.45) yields 16.22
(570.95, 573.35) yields 16.1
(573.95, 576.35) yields 15.84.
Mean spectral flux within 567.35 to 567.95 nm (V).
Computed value 17.8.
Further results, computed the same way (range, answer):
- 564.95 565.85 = 16.8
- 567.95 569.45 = 17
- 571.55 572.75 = 17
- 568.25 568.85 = 17.5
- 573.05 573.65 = 18.2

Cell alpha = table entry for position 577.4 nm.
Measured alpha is 16.62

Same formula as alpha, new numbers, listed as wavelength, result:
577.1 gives 17.55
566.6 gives 16.35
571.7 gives 16.49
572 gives 16.1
